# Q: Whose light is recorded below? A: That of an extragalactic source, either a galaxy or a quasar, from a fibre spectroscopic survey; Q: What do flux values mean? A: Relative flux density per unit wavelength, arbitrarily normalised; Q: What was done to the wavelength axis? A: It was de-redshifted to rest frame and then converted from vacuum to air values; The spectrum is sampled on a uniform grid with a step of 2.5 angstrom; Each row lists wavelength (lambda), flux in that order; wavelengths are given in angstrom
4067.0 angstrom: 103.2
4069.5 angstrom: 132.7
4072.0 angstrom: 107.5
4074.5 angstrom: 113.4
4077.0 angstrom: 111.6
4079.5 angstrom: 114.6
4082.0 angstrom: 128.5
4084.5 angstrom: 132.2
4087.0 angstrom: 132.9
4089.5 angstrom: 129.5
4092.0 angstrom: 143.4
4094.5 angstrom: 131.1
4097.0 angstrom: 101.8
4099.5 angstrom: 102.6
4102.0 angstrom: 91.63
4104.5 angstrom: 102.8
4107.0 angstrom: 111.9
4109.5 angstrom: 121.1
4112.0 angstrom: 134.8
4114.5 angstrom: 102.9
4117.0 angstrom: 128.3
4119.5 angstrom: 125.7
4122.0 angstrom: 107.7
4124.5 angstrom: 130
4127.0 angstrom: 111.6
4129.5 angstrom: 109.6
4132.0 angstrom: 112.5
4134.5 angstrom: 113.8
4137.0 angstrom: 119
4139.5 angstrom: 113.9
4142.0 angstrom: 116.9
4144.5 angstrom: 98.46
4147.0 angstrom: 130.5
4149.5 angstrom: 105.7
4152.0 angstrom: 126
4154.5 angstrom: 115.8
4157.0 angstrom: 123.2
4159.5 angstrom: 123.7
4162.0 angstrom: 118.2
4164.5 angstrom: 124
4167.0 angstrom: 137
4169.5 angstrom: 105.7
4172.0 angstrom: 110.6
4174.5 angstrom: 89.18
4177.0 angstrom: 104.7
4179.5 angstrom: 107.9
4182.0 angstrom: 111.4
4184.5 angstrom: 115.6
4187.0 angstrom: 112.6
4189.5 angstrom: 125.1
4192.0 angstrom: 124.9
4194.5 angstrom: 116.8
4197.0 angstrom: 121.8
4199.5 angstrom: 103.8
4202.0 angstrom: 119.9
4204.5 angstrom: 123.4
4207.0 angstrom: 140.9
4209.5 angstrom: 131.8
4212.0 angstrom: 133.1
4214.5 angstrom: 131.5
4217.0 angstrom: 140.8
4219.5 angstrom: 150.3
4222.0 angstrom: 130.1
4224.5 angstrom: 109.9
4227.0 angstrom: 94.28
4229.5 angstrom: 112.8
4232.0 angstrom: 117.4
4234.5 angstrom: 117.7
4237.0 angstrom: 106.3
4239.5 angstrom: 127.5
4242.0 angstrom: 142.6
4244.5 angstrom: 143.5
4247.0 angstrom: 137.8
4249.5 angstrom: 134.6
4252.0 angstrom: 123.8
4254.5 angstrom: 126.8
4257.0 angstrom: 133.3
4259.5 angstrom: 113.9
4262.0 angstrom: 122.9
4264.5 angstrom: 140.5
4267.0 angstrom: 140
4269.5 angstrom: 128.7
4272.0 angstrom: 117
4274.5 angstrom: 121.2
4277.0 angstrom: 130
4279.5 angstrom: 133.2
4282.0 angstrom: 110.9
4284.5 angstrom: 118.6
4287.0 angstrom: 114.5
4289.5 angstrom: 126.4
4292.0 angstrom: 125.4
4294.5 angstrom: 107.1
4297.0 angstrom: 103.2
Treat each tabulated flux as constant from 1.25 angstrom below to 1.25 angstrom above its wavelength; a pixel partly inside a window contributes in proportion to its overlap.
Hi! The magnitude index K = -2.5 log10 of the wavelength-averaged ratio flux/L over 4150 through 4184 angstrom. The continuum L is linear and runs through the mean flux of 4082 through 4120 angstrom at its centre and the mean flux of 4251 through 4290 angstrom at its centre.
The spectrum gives 0.062 mag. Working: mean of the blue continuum 120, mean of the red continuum 125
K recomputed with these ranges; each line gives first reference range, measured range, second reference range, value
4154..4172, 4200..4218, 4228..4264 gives -0.058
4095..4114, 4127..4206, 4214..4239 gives 0.001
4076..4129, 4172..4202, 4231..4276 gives 0.104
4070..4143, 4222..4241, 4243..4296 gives 0.094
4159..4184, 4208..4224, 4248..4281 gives -0.127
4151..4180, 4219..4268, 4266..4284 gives -0.029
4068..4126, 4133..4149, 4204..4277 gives 0.061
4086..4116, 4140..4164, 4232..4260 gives 0.030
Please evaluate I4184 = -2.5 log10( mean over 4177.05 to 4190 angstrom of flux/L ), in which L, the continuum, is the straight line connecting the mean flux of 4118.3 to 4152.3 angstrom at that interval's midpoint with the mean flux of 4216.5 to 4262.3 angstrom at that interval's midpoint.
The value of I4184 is 0.066 mag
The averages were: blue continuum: 116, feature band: 113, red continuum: 125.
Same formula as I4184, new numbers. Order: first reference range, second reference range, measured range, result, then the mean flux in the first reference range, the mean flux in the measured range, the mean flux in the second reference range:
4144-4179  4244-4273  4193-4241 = 0.01 mag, 115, 123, 130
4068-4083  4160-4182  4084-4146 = -0.01 mag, 118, 117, 113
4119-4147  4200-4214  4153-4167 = -0.02 mag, 115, 122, 129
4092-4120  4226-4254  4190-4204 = 0.03 mag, 115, 118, 124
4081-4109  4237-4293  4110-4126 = -0.01 mag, 119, 121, 127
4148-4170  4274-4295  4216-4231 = -0.02 mag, 121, 123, 121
